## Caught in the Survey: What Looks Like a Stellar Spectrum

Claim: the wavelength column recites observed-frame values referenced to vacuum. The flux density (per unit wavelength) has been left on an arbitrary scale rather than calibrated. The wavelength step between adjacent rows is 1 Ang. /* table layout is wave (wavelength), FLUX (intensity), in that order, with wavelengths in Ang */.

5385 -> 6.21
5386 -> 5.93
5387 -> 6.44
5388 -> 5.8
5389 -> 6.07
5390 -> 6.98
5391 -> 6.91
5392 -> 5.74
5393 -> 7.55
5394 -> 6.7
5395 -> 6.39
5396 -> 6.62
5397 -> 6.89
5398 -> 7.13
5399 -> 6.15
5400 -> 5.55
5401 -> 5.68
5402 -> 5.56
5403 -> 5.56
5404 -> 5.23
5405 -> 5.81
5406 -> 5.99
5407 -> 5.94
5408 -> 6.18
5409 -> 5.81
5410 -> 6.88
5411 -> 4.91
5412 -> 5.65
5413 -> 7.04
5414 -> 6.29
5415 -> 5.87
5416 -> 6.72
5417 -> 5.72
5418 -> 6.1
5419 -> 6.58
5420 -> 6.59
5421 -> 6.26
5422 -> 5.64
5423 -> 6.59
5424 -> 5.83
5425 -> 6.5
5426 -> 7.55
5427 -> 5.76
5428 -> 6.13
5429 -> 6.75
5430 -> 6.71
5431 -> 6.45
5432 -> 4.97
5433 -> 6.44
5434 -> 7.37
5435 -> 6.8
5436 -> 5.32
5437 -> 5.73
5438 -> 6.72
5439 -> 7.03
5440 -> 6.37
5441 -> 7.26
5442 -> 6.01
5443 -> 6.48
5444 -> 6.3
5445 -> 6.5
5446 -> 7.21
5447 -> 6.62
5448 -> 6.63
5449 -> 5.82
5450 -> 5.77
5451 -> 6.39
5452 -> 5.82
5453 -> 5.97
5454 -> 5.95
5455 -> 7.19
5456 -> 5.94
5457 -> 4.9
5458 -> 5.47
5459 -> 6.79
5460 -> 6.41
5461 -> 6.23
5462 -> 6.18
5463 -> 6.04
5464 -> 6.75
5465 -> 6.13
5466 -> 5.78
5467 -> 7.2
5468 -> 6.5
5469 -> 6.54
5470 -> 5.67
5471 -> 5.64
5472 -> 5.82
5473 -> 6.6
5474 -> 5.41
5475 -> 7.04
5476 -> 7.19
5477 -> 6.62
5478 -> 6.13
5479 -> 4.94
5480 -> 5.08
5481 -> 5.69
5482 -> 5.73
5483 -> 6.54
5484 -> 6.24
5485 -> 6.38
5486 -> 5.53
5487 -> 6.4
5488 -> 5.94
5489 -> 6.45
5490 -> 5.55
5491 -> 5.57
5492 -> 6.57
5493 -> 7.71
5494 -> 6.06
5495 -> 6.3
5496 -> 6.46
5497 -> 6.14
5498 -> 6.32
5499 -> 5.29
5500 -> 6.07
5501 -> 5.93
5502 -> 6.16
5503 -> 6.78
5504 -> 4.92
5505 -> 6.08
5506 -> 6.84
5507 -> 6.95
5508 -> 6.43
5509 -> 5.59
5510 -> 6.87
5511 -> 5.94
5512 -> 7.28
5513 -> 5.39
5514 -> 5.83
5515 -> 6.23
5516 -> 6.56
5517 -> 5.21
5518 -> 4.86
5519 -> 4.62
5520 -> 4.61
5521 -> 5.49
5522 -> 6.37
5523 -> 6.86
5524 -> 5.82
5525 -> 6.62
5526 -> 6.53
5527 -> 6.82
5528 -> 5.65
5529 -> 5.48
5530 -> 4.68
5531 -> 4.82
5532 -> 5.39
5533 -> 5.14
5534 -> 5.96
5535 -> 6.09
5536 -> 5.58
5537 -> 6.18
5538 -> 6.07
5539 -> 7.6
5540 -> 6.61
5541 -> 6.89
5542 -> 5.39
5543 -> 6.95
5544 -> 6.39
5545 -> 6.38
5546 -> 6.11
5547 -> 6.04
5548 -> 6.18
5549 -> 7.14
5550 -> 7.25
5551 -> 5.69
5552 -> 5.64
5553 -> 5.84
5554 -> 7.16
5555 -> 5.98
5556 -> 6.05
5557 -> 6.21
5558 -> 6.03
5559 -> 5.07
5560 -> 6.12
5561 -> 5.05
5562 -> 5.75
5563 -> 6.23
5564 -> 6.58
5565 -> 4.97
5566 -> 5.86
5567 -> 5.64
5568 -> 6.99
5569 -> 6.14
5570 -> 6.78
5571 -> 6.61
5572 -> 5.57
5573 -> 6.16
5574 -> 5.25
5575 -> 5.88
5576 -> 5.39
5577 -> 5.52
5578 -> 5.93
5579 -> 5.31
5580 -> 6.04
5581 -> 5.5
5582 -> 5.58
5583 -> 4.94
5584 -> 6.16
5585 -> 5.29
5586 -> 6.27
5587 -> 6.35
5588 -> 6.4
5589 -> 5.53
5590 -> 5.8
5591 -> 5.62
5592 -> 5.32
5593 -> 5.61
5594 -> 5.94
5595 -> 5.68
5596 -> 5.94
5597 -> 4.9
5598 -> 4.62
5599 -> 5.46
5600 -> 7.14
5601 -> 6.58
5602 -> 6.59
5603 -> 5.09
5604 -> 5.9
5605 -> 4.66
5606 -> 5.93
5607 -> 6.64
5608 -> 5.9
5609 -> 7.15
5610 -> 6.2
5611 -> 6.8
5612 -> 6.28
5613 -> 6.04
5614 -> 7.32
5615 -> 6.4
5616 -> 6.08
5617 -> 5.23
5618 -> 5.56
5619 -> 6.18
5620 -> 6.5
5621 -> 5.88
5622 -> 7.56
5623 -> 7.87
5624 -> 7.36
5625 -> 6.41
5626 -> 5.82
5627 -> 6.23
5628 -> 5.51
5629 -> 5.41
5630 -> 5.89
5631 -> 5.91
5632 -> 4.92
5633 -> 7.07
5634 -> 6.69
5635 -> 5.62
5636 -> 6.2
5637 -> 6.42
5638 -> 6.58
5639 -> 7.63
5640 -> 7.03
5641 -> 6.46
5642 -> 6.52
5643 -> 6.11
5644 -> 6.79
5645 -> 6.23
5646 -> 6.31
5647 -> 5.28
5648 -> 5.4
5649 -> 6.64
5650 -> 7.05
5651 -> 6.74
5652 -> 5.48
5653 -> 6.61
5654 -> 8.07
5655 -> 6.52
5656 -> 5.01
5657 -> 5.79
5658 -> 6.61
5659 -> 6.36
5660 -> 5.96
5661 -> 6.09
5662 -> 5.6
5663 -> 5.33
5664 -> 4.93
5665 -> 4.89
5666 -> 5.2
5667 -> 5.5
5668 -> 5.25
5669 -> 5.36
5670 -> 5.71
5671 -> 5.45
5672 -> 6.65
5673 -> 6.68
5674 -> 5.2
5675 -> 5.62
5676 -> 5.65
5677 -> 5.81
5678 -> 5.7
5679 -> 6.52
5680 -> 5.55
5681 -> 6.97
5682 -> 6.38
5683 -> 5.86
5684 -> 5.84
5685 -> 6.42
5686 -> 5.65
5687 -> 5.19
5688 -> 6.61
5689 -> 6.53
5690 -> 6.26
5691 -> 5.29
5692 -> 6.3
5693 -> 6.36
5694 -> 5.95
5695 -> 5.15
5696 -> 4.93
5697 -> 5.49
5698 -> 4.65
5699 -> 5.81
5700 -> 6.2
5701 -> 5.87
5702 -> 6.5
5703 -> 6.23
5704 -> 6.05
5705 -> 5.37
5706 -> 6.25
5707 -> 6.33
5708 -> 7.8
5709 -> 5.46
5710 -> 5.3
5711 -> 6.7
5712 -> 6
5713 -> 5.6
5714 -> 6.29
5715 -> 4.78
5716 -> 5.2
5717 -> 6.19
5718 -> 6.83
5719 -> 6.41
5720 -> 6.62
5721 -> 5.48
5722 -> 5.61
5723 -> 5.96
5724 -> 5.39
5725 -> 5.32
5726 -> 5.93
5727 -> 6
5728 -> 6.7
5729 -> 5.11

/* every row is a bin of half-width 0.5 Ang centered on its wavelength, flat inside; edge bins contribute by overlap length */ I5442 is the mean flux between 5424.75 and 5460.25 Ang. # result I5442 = 6.33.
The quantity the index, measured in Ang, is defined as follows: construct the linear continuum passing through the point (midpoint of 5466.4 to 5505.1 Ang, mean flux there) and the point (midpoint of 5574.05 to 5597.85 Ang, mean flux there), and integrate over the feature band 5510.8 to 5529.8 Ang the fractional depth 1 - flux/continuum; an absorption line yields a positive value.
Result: 0.3 Ang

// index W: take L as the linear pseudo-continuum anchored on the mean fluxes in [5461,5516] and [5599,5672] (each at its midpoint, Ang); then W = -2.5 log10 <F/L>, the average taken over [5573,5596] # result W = 0.08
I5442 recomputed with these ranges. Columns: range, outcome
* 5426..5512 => 6.24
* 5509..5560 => 6.03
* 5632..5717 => 6.01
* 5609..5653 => 6.33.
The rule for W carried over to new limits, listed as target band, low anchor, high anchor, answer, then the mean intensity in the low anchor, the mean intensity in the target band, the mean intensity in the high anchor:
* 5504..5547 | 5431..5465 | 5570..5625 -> 0.022 mag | 6.28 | 6.01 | 6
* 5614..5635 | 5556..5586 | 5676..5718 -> -0.065 mag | 5.82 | 6.24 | 5.94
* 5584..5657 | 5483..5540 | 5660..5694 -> -0.048 mag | 6.03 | 6.17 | 5.83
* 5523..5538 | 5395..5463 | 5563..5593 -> 0.028 mag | 6.23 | 5.81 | 5.84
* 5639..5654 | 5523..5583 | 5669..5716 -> -0.085 mag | 6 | 6.43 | 5.92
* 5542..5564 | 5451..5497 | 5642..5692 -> -0.011 mag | 6.16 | 6.15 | 5.98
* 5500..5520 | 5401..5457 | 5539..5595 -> 0.018 mag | 6.22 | 5.99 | 6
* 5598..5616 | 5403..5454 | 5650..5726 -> -0.030 mag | 6.25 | 6.19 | 5.92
